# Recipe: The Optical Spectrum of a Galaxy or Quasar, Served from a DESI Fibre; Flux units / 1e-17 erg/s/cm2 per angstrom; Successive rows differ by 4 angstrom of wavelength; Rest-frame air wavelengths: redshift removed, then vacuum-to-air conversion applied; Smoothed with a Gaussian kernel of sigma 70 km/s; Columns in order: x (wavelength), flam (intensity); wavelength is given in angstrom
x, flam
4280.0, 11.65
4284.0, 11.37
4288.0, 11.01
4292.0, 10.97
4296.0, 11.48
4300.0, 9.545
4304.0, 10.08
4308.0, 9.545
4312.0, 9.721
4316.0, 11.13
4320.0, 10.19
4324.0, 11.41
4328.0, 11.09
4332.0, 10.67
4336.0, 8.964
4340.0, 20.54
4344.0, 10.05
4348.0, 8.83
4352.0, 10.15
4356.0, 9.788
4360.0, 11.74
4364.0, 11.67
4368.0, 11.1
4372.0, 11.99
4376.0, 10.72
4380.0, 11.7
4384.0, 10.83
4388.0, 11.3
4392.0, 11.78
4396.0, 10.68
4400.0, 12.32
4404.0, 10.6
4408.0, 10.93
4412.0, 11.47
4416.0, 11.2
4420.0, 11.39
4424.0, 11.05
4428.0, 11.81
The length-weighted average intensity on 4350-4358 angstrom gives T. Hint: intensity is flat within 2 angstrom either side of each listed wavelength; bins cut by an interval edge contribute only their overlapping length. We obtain 9.97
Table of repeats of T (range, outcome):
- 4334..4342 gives 14.8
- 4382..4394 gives 11.3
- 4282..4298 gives 11.2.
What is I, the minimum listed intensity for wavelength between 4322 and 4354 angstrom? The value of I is 8.83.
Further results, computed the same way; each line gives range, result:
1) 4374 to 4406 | 10.6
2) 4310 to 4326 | 9.721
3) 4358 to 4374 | 11.1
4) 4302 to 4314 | 9.545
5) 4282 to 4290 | 11.01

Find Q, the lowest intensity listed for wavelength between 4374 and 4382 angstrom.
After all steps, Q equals 10.72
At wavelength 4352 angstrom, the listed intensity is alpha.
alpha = 10.15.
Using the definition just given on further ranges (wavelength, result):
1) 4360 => 11.74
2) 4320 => 10.19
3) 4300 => 9.545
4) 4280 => 11.65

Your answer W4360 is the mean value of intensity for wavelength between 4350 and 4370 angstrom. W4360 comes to 10.9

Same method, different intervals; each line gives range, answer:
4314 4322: 10.7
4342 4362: 10.1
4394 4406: 11.2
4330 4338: 9.82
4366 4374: 11.5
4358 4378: 11.4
